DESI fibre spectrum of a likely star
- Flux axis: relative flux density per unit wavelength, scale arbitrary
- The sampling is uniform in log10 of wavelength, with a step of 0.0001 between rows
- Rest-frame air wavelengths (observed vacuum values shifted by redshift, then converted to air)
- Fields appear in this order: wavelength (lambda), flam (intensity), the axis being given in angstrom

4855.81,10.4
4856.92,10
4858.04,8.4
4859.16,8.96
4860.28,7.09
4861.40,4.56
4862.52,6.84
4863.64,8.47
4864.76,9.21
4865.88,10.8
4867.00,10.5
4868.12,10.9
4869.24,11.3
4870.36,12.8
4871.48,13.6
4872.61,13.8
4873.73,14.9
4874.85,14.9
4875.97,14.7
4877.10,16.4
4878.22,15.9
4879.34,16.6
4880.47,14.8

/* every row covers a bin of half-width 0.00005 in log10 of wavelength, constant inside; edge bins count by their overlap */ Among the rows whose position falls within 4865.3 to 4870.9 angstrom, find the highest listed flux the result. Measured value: 12.8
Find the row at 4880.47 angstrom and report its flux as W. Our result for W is 14.8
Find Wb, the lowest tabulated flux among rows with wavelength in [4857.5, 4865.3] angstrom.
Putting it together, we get 4.56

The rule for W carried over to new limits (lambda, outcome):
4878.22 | 15.9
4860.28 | 7.09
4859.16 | 8.96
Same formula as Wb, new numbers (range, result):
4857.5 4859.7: 8.4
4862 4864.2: 6.84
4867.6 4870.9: 10.9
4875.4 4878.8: 14.7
